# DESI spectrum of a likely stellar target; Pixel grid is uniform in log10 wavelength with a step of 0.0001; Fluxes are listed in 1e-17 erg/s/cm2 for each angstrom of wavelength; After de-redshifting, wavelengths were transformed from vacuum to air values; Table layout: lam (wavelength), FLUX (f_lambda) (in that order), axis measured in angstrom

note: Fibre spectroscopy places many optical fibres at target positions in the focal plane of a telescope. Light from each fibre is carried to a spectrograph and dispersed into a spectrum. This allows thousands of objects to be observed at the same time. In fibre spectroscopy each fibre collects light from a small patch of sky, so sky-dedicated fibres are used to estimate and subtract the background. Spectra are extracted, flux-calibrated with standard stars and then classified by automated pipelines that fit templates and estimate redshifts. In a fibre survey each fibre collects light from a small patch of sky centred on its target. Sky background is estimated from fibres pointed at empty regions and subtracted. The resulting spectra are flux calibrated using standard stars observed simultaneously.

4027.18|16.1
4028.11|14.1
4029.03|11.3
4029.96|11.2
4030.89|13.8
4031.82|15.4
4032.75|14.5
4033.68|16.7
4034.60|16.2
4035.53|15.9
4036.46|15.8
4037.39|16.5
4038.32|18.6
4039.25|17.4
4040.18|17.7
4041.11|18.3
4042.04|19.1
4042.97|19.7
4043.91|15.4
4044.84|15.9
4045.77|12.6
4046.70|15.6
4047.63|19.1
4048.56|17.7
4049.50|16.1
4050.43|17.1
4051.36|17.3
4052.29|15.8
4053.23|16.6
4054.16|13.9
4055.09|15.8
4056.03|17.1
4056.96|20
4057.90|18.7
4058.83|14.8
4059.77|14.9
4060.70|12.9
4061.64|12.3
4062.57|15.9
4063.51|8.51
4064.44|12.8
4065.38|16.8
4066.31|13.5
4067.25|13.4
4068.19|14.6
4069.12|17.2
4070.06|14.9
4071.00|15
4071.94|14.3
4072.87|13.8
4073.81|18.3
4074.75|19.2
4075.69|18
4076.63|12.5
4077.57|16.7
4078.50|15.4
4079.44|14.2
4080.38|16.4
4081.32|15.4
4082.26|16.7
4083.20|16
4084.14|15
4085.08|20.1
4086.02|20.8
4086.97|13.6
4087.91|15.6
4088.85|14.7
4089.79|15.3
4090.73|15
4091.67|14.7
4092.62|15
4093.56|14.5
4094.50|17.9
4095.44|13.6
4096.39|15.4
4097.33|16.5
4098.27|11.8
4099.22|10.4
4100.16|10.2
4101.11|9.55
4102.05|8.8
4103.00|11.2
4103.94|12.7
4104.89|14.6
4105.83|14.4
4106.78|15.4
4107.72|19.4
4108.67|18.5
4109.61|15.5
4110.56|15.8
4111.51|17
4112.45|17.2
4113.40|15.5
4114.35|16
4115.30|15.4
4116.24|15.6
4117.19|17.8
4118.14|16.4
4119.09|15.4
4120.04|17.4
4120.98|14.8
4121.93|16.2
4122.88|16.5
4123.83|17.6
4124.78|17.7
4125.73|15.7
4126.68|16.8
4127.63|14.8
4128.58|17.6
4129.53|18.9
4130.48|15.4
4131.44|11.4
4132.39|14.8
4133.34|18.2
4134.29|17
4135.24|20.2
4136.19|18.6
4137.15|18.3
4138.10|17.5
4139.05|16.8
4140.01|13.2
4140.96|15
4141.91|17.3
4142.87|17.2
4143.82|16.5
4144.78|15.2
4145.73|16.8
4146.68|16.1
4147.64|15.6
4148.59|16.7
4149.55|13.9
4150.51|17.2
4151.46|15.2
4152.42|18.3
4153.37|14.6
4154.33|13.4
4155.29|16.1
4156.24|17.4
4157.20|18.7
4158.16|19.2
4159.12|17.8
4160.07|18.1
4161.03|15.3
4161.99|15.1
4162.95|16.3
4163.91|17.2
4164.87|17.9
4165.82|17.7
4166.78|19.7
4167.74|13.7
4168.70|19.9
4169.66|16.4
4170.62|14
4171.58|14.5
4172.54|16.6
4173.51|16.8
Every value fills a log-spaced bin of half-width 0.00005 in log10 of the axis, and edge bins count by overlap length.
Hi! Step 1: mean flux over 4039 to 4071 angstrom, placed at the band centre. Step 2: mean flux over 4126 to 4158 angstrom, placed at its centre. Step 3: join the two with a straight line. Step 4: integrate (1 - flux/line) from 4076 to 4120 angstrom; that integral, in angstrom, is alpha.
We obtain 2.6 angstrom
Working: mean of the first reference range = 15.8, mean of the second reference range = 16.4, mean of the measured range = 15.2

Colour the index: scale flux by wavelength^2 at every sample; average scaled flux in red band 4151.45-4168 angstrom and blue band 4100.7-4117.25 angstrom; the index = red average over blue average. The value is 1.15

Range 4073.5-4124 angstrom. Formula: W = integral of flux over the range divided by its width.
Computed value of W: 15.4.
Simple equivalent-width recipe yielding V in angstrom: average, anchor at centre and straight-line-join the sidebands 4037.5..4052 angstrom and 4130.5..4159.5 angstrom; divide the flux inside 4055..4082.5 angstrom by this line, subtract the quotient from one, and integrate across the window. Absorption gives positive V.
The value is 2.7 angstrom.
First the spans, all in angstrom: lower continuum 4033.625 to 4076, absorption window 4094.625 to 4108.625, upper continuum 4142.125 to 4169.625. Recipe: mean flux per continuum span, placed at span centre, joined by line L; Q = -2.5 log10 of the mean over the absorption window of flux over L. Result 0.21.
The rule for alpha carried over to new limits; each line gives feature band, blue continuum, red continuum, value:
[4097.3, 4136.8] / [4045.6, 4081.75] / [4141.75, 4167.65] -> 1.7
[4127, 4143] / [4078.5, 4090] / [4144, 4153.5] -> -0.5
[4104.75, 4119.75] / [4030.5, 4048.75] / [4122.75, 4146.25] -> 0.3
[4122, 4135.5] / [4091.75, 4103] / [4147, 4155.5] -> -1.9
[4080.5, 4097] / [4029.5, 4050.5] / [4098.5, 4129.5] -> -0.2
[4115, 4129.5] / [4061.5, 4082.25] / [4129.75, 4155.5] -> -0.6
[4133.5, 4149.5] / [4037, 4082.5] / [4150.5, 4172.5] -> -0.2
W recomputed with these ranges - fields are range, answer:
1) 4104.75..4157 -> 16.3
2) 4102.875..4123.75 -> 16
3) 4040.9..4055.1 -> 16.6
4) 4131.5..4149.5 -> 16.5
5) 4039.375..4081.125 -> 15.8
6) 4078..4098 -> 15.8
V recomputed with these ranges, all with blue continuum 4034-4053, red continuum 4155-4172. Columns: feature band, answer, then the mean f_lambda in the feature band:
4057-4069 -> 1.8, 14.4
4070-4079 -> 0.6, 15.9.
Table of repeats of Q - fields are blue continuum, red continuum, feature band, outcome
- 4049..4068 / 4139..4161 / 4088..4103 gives 0.158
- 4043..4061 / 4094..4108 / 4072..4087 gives -0.123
